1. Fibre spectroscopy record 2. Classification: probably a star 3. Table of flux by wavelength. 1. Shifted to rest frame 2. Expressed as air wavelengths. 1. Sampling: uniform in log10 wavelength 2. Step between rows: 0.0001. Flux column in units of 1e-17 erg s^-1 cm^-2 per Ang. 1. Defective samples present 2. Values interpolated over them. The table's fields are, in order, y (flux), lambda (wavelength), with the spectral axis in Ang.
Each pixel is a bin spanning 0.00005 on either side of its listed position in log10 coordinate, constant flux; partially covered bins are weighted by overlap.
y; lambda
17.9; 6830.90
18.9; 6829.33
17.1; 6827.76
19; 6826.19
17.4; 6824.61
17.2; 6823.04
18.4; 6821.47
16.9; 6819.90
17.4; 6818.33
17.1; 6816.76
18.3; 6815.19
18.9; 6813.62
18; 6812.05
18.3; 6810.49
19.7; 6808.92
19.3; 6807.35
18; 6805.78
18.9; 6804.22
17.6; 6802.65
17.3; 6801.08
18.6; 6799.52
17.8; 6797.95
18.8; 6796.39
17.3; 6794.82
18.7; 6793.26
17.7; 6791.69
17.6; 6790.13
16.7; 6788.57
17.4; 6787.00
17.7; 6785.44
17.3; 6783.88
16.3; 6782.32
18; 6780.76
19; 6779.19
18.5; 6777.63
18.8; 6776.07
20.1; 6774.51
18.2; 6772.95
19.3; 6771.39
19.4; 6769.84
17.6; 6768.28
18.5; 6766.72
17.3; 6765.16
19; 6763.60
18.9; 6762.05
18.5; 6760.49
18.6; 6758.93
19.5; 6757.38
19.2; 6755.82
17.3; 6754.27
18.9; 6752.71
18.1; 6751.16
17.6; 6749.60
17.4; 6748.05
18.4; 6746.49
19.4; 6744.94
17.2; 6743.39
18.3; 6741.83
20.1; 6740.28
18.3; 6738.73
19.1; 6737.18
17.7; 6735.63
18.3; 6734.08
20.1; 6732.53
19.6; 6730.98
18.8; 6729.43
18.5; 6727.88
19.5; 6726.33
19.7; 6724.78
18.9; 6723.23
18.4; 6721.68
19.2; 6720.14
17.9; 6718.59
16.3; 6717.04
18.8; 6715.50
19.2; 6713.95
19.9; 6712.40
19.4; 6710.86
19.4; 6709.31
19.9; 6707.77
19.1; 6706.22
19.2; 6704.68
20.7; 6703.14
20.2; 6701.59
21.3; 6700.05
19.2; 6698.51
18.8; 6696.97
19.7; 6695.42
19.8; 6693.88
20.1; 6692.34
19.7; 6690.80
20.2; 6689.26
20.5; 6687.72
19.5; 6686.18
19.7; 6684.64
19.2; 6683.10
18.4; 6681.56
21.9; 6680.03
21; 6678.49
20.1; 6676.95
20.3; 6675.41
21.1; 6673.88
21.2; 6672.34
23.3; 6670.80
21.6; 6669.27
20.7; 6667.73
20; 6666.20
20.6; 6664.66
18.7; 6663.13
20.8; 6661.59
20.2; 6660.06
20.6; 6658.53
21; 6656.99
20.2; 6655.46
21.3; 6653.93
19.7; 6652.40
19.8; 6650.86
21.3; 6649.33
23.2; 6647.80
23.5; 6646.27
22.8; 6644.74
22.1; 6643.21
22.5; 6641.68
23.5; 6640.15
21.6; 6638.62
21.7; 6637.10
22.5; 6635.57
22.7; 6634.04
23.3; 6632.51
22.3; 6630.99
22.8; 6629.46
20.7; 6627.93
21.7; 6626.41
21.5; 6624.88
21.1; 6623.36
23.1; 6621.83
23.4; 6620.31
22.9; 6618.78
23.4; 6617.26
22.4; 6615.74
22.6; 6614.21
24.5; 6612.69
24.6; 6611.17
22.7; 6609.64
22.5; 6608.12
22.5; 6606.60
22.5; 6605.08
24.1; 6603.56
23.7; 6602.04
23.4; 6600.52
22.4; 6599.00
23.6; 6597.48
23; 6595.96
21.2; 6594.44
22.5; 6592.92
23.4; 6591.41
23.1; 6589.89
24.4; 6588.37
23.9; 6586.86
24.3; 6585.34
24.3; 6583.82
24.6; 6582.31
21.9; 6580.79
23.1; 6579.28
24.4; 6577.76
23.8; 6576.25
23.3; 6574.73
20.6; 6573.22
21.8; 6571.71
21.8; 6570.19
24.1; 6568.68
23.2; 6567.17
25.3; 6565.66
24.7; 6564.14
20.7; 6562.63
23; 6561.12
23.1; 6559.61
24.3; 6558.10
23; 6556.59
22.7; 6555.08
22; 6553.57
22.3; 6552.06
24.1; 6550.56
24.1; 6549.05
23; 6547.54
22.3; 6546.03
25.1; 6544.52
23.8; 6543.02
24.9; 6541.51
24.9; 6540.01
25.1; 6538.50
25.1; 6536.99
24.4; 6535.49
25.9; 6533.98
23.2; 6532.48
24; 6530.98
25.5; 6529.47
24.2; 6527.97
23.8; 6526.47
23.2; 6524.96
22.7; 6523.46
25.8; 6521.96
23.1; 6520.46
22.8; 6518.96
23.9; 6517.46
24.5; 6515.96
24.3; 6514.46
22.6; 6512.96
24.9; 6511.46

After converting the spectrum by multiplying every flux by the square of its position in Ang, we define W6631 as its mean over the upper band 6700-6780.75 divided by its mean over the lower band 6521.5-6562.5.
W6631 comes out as 0.84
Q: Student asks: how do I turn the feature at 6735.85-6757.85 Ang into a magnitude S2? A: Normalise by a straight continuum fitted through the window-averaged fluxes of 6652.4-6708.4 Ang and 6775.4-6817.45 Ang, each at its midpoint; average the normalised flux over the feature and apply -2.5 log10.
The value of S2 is 0.032 mag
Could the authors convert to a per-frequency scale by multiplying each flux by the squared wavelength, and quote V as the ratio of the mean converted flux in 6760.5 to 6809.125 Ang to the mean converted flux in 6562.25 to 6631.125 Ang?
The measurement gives 0.84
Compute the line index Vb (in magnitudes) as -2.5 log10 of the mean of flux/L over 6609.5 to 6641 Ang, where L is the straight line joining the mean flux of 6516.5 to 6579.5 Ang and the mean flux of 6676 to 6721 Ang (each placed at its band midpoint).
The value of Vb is -0.05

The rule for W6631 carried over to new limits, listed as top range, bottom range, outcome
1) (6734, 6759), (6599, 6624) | 0.83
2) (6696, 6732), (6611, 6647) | 0.87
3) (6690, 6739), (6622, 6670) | 0.91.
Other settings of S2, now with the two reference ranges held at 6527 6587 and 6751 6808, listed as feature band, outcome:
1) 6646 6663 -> 0.02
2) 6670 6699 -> 0.02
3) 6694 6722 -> 0.04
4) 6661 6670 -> 0.03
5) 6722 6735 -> 0.02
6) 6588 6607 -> -0.02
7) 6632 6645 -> -0.04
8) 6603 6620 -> -0.04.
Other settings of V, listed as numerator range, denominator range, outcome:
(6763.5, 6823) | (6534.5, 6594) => 0.83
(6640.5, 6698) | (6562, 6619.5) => 0.91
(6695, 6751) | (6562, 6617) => 0.85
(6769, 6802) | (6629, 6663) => 0.87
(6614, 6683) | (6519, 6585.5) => 0.94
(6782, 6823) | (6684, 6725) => 0.95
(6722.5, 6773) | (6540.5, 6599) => 0.85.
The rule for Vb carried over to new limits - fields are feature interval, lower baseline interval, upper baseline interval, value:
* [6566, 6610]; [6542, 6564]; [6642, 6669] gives -0.03 mag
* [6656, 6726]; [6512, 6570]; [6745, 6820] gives 0.02 mag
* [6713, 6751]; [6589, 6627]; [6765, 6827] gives 0.06 mag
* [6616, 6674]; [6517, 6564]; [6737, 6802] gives -0.02 mag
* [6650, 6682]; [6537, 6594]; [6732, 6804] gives 0.01 mag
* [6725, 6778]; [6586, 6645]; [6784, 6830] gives 0.04 mag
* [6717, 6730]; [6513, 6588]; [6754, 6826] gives 0.06 mag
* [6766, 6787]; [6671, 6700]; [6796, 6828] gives 0.02 mag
